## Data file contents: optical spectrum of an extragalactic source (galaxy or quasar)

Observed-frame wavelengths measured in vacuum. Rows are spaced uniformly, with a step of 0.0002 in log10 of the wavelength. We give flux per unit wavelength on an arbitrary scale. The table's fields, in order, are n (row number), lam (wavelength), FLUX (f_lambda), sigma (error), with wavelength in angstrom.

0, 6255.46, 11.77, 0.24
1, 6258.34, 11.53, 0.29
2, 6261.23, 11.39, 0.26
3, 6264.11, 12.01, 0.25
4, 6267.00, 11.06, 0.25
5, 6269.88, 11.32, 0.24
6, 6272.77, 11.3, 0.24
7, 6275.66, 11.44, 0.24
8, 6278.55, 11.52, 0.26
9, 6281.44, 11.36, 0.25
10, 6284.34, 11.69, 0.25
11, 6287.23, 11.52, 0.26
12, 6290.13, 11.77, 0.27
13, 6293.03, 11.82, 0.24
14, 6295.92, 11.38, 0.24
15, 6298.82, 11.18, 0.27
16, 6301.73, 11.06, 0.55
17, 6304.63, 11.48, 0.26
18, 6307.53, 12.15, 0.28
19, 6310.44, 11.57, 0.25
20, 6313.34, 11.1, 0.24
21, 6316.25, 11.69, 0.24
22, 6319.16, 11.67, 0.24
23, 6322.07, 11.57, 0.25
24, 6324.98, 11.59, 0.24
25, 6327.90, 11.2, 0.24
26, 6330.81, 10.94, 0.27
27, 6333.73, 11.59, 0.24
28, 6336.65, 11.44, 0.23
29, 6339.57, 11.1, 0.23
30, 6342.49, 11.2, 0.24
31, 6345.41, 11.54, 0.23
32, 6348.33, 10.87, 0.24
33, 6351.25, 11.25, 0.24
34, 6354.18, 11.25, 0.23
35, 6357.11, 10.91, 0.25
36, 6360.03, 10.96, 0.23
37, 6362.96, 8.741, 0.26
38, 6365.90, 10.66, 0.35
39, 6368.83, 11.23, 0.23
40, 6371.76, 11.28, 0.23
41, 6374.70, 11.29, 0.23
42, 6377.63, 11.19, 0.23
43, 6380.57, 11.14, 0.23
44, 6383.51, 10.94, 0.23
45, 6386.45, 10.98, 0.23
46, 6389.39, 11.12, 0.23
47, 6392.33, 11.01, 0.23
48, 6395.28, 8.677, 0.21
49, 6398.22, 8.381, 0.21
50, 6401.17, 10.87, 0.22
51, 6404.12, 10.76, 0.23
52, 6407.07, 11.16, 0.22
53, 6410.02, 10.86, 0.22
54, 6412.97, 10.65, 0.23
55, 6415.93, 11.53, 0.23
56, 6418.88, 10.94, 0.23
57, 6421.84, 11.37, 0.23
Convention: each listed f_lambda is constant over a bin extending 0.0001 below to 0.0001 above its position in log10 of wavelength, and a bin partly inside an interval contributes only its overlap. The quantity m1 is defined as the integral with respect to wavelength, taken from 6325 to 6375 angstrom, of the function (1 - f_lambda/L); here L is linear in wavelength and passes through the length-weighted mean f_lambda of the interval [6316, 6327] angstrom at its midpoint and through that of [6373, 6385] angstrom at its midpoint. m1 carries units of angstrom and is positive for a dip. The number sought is 1.48 angstrom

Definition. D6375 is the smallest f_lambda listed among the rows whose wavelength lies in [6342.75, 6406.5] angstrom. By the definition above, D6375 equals 8.381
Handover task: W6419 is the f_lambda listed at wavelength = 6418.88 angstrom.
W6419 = 10.94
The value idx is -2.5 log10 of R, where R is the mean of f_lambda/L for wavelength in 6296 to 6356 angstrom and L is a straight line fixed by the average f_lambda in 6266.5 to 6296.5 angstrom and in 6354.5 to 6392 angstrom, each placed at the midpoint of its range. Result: -0.016 mag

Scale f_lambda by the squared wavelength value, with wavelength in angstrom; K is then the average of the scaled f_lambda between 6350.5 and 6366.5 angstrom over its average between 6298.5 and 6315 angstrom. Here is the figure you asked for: 0.94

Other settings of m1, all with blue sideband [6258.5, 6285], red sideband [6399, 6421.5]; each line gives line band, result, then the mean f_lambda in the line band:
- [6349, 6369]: 0.8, 10.7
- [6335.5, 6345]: -0.1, 11.3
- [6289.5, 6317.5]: -0.5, 11.5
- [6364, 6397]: 0.6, 10.8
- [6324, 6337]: -0.1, 11.3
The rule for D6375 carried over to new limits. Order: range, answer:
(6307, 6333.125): 10.94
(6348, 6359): 10.87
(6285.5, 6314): 11.06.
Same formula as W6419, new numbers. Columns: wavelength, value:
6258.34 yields 11.53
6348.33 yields 10.87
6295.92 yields 11.38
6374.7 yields 11.29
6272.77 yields 11.3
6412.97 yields 10.65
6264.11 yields 12.01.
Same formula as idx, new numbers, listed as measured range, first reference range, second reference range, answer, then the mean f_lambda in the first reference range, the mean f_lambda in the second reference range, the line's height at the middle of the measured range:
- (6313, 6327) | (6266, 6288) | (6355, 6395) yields -0.04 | 11.4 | 10.8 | 11.2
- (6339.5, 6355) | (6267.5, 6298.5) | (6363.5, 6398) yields -0.02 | 11.5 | 10.7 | 11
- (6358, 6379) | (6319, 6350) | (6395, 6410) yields 0.00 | 11.3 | 10.2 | 10.7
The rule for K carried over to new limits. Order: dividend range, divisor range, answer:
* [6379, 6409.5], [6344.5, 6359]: 0.96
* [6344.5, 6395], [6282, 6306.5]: 0.97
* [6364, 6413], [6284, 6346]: 0.96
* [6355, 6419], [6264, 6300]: 0.96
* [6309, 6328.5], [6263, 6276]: 1.02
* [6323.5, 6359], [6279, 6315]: 0.99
